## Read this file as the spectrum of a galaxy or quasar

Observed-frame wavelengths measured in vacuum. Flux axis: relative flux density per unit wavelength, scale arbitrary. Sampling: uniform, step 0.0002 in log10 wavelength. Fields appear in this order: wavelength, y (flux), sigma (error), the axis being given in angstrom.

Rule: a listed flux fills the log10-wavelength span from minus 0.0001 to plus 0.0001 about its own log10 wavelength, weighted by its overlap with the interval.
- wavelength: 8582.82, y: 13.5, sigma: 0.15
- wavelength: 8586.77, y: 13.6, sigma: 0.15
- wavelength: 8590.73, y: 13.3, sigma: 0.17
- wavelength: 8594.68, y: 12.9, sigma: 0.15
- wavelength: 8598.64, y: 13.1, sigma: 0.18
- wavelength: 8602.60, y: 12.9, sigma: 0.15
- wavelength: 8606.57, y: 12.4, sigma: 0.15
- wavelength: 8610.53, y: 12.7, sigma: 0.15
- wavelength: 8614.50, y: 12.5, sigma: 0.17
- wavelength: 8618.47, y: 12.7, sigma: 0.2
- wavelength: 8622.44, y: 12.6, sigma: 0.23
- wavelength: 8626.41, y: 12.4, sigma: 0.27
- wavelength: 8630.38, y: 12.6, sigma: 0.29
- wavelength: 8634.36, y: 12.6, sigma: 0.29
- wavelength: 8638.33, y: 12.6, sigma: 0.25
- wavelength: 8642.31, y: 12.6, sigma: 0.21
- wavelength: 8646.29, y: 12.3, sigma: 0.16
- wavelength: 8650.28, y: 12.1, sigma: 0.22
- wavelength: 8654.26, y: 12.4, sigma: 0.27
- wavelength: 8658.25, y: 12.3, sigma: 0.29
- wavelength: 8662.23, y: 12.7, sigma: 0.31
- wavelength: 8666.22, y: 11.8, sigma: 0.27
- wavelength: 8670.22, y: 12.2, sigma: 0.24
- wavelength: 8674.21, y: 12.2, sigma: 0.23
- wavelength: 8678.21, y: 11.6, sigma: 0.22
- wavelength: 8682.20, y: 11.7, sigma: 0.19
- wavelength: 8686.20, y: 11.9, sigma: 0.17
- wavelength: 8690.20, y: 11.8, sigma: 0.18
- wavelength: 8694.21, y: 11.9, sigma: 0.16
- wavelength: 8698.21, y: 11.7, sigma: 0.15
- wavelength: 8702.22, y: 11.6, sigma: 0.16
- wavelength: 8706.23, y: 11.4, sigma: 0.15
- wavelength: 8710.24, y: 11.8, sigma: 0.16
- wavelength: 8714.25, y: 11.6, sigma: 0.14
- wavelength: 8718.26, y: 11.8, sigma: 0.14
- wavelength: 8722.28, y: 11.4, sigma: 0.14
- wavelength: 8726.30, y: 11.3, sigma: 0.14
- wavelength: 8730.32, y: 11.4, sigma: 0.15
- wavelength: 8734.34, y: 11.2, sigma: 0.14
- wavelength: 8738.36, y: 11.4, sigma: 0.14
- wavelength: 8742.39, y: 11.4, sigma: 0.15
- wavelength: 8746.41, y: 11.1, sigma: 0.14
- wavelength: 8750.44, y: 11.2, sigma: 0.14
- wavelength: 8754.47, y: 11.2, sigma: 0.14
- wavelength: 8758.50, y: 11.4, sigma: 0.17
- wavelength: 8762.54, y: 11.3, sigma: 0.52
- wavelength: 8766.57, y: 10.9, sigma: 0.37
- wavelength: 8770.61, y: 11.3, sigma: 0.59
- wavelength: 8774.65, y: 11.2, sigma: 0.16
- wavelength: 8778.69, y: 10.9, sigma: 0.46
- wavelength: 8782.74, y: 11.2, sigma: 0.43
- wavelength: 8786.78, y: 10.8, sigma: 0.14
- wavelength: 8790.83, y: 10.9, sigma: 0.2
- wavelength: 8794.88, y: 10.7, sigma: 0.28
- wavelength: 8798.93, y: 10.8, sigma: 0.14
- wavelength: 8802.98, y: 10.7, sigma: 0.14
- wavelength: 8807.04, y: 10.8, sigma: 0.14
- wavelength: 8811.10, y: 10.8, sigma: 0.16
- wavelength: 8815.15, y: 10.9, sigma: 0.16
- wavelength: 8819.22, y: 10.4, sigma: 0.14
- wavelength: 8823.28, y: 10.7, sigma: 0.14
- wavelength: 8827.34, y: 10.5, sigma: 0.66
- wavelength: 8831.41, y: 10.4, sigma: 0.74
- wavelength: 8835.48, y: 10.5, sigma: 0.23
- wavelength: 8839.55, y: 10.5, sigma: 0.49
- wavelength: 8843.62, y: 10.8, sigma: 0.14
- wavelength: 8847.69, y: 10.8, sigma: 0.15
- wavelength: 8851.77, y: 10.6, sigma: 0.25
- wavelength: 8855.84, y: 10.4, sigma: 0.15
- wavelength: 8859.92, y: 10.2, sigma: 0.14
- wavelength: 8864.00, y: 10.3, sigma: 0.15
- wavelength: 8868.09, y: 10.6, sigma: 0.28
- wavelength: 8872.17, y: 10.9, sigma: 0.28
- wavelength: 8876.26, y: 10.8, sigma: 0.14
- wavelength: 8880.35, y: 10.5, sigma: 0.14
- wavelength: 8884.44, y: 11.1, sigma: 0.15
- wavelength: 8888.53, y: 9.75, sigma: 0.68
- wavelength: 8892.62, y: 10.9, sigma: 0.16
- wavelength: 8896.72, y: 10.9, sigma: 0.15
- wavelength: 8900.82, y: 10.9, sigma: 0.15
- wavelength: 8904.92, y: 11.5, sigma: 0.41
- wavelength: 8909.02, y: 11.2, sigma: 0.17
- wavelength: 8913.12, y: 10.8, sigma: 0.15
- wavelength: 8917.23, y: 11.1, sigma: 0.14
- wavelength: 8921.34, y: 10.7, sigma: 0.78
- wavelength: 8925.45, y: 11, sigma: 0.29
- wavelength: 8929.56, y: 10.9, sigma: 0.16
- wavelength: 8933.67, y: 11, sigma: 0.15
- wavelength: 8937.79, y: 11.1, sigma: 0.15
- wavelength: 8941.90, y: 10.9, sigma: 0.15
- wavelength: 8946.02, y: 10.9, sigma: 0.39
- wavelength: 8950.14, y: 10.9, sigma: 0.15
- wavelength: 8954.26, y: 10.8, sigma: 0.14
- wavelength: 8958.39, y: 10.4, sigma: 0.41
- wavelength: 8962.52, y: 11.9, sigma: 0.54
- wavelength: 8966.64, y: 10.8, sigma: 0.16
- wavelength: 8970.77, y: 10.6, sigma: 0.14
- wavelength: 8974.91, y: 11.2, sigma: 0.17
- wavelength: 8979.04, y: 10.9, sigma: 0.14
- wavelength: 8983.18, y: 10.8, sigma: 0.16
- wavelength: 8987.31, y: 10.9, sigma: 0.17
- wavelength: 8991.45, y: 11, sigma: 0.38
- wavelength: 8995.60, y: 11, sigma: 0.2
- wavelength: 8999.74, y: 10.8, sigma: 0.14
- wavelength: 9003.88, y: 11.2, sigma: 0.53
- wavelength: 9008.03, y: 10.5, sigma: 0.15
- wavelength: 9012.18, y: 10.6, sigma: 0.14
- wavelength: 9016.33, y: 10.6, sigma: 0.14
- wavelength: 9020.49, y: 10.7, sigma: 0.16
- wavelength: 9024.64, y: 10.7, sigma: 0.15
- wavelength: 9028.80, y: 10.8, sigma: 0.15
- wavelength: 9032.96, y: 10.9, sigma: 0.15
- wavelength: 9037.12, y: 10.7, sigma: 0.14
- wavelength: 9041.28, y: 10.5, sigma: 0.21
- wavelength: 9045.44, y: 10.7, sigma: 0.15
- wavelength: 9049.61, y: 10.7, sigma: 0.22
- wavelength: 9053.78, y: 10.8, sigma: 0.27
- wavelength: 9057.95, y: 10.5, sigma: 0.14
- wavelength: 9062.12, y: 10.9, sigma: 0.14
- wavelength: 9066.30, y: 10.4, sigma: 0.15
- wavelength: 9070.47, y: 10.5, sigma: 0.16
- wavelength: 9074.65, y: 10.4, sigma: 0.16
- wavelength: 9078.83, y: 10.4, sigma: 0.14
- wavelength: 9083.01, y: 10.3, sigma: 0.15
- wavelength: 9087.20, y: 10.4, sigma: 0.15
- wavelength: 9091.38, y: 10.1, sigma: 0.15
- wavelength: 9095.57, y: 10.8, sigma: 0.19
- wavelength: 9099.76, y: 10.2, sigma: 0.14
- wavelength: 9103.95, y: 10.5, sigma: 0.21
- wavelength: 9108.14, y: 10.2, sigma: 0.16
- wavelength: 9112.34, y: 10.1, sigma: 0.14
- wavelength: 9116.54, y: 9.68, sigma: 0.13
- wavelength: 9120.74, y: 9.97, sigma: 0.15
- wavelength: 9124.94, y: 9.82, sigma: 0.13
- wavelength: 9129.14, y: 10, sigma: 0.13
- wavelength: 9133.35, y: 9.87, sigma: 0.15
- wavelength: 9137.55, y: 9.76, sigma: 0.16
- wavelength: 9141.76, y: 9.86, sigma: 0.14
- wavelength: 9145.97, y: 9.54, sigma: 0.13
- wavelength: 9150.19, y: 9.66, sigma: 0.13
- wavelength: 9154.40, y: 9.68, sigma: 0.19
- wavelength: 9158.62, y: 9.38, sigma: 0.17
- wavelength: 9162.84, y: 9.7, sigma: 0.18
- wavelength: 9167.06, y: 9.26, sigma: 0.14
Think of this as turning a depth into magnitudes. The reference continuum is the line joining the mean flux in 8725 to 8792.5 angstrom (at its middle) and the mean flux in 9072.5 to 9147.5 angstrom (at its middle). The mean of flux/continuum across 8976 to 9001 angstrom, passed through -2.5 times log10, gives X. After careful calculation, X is -0.04 mag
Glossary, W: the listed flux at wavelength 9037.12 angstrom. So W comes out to 10.7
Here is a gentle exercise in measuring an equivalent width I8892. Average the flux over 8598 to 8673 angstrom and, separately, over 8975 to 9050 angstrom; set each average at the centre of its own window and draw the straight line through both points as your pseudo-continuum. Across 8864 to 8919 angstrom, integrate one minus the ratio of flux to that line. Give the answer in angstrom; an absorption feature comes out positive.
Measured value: 2.5 angstrom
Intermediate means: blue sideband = 12.5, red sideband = 10.8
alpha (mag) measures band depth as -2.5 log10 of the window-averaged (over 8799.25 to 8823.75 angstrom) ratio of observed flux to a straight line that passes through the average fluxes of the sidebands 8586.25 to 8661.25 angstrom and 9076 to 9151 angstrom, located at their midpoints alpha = 0.09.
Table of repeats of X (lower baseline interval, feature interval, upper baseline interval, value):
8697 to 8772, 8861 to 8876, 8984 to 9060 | 0.050 mag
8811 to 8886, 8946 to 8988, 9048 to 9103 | -0.038 mag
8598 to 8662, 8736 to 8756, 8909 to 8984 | 0.065 mag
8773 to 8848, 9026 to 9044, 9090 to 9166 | -0.058 mag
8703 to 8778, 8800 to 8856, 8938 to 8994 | 0.054 mag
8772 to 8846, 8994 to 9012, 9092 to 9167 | -0.062 mag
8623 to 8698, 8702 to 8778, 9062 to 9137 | 0.046 mag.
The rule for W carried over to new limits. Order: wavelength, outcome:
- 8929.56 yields 10.9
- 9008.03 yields 10.5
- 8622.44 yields 12.6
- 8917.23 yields 11.1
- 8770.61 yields 11.3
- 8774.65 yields 11.2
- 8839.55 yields 10.5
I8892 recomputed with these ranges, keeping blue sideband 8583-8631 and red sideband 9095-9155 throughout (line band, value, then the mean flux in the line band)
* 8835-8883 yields 3.6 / 10.6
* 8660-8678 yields 0.5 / 12.2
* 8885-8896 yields 0.7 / 10.5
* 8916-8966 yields 0.1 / 11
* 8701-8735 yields 2.0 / 11.5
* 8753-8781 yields 1.8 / 11.2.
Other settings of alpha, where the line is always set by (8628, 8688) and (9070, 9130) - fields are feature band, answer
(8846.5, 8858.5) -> 0.08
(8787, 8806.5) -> 0.08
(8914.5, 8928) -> 0.01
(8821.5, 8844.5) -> 0.09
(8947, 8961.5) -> 0.01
